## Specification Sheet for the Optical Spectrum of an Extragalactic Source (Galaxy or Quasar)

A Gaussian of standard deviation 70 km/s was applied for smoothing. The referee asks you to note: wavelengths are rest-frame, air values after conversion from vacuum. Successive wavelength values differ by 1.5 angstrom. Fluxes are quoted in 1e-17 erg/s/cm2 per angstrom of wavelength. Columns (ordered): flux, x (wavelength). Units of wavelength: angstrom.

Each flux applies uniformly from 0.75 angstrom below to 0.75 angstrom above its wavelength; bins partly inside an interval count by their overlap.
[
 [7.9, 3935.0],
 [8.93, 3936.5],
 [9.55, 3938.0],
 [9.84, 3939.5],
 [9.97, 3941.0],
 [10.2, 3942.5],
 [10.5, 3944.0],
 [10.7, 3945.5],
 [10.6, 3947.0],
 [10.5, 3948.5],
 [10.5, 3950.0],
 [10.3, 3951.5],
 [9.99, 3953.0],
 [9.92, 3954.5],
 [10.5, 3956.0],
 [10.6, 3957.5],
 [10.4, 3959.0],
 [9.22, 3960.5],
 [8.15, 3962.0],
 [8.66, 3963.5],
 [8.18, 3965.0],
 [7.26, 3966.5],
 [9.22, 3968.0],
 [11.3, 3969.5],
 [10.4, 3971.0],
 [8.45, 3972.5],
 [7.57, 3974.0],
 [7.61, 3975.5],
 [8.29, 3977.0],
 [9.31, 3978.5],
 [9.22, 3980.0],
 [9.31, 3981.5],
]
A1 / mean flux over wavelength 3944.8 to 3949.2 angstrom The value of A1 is 10.6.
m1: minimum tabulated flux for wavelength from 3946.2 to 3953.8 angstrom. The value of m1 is 9.99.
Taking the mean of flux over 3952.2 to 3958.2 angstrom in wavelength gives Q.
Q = 10.2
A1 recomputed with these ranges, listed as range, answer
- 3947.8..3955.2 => 10.2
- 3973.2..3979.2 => 8.19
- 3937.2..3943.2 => 9.88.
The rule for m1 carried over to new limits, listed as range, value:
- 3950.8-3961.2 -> 9.22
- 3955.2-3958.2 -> 10.5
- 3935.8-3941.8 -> 8.93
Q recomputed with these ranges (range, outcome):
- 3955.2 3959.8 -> 10.5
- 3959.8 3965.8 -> 8.54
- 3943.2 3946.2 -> 10.6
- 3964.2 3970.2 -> 8.97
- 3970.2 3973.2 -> 9.47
